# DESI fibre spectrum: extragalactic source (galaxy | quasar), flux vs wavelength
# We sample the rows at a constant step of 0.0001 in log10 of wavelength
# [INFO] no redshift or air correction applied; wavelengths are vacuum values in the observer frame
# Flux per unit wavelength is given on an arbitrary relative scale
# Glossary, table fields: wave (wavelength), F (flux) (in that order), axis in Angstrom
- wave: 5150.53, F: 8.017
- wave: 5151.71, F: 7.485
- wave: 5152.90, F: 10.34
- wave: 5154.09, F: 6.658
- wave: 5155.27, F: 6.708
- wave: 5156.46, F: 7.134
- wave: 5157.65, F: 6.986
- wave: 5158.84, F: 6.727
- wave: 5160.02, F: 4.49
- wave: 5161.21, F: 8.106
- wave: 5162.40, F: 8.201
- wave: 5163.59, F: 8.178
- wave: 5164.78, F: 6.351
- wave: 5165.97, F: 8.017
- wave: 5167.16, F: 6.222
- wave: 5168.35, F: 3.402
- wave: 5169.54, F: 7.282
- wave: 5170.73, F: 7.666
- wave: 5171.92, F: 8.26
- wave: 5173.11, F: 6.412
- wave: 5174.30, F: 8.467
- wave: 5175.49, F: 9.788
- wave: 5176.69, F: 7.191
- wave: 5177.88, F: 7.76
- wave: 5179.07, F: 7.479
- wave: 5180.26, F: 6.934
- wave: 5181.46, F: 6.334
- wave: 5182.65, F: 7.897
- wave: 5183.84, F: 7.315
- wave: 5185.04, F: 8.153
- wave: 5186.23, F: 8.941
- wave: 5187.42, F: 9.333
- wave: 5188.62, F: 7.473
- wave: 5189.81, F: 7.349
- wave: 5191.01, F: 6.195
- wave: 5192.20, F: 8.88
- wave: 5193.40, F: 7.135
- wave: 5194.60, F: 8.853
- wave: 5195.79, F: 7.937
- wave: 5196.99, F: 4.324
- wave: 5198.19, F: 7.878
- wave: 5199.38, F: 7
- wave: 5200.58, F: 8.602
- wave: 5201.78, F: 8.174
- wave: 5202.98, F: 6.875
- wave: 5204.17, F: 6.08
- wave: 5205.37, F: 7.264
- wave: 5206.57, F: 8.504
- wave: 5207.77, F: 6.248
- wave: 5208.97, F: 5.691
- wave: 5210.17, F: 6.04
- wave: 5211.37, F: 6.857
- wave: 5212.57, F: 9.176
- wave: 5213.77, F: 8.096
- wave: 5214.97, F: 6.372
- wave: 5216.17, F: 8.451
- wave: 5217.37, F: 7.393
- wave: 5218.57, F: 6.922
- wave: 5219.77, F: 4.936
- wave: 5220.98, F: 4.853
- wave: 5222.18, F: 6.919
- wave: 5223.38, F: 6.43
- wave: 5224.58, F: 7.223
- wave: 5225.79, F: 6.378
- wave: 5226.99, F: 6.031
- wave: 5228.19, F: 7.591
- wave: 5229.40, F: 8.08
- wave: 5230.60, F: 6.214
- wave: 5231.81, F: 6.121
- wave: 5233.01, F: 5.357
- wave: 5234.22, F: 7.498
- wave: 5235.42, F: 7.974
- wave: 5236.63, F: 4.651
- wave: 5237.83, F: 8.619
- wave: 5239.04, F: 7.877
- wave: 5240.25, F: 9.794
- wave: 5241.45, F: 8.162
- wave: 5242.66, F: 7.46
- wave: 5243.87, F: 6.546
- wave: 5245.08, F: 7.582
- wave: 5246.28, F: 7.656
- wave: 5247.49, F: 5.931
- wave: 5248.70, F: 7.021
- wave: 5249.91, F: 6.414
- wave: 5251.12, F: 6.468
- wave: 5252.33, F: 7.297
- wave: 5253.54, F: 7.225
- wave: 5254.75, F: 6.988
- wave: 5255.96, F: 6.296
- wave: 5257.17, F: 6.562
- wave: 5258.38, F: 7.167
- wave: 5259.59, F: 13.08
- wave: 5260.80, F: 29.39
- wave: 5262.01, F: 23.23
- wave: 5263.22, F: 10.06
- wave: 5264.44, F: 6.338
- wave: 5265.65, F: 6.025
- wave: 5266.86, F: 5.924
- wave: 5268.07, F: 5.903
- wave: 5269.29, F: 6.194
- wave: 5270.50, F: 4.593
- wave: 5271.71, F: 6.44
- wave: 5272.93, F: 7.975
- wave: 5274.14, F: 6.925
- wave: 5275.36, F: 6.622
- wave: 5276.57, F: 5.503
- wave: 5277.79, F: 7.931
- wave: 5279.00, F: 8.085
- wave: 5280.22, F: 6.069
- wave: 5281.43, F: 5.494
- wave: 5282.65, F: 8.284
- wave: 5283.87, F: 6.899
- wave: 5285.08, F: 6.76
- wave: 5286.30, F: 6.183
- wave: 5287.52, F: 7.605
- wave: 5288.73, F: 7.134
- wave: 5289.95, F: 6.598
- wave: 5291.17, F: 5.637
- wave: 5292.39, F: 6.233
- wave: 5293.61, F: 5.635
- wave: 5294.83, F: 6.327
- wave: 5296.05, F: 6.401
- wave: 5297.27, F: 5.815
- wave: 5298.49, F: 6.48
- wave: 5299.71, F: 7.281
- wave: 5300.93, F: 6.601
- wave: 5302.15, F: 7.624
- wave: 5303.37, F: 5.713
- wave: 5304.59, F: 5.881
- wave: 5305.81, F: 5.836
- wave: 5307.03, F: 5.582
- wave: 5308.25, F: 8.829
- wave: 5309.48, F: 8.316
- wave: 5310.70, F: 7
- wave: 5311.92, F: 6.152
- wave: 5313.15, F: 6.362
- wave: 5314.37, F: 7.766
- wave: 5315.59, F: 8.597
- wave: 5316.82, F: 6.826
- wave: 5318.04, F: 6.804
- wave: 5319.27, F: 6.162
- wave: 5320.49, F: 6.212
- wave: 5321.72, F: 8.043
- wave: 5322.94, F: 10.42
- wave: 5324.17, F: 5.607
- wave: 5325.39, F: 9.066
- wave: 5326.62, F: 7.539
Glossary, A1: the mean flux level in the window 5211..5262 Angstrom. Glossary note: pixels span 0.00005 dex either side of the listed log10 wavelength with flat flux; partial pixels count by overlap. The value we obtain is 7.88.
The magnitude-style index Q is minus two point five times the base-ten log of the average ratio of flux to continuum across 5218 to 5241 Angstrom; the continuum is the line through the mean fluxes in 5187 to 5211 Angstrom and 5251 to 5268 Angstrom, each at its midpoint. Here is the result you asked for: 0.27 mag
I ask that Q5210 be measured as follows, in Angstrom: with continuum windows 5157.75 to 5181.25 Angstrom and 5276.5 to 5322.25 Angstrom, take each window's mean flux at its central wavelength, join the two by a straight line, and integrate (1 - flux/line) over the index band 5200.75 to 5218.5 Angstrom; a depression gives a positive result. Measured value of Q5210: -0.5 Angstrom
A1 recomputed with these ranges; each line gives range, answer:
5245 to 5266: 9.58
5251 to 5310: 7.63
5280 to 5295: 6.55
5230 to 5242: 7.23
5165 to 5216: 7.38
